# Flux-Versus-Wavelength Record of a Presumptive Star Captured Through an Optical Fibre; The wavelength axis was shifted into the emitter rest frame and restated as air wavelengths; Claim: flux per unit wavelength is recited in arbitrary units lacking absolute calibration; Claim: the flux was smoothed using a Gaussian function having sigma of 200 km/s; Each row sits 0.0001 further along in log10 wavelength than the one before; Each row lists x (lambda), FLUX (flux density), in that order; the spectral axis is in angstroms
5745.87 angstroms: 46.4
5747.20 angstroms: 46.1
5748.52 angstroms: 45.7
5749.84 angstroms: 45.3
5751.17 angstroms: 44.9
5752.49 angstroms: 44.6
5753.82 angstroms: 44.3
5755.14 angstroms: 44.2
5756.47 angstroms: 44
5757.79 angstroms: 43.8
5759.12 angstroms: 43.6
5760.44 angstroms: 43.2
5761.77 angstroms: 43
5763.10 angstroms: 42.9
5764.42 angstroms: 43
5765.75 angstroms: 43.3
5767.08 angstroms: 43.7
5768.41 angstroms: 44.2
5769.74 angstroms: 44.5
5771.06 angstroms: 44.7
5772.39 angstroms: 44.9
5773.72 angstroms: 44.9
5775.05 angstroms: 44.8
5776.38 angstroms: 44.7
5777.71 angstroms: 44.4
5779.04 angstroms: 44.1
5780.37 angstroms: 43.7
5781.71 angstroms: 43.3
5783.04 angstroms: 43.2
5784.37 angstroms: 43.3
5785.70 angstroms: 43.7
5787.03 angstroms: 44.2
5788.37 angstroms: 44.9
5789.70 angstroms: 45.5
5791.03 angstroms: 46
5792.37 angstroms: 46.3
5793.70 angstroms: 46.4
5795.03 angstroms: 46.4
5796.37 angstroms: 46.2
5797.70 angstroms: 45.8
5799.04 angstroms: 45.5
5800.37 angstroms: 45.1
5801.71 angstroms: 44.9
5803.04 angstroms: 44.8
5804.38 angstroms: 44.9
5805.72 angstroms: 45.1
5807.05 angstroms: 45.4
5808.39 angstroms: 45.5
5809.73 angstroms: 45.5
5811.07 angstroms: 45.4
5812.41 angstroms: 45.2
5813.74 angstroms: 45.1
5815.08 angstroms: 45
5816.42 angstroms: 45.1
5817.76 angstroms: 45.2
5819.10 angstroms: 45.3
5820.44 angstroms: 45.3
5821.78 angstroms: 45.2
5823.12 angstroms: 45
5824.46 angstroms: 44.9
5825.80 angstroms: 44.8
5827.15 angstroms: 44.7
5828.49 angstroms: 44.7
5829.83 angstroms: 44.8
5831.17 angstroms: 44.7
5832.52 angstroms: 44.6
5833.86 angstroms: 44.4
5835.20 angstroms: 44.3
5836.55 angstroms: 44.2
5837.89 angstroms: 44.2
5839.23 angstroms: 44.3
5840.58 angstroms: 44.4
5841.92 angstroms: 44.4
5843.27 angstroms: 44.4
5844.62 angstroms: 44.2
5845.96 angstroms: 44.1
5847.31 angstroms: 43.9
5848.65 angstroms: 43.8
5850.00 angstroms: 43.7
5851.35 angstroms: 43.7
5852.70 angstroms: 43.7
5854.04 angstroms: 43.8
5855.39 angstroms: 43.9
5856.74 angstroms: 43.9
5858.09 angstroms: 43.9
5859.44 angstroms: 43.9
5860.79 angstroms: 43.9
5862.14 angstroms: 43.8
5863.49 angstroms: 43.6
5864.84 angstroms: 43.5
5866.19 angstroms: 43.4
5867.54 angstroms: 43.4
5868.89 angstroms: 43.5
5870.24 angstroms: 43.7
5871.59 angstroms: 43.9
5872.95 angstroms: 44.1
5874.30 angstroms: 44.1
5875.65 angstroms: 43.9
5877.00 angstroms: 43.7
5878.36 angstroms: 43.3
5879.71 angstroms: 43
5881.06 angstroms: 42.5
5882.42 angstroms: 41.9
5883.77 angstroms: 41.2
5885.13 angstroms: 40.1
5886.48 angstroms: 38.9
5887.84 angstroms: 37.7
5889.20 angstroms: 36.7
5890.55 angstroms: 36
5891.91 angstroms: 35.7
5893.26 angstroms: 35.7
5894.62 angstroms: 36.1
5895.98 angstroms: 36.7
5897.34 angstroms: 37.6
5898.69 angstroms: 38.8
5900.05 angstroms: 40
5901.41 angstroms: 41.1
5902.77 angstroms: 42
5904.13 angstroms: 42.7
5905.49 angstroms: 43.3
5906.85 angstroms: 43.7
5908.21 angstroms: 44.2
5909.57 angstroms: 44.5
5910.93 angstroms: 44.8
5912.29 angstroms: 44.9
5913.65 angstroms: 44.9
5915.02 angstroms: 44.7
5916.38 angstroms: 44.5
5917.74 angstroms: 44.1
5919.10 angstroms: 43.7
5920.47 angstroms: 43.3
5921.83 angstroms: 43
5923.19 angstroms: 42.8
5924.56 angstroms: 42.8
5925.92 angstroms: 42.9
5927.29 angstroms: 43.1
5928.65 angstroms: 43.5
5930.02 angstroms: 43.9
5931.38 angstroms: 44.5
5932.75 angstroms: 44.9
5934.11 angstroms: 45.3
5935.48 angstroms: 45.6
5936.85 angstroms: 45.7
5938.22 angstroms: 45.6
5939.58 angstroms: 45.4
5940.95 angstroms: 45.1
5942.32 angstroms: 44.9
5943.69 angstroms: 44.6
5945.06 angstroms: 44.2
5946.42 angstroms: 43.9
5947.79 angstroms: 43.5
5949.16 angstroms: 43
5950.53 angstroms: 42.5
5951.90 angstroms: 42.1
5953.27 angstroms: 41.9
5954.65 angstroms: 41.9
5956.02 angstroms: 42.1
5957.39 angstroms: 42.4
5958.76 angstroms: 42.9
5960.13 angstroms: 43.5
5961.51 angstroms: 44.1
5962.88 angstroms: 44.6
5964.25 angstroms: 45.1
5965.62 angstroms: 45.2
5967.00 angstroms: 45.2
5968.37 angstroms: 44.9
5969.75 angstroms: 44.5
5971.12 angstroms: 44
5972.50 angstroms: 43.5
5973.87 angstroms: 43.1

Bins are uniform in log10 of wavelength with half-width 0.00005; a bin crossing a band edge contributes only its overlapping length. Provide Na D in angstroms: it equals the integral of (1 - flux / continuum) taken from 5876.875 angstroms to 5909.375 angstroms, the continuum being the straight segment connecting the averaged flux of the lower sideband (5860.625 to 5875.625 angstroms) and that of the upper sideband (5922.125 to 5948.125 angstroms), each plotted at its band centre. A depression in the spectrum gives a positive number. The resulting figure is 2.8 angstroms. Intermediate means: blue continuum 43.7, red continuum 44.3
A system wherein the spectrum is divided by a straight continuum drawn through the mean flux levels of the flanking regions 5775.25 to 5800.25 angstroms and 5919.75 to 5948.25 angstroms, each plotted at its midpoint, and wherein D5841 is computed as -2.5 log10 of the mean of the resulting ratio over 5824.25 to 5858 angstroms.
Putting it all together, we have 0.01 mag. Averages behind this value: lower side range 44.9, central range 44.2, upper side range 44.2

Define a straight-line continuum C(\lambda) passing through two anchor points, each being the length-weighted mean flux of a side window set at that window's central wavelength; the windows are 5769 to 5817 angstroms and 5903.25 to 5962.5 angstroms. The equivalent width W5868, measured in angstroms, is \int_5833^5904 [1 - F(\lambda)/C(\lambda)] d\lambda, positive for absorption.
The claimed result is 3.4 angstroms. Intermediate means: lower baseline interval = 45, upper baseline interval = 43.8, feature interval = 42.2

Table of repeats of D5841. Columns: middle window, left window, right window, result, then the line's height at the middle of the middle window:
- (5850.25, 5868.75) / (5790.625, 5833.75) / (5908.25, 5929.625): 0.022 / 44.6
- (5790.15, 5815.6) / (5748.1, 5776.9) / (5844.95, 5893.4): -0.049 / 43.5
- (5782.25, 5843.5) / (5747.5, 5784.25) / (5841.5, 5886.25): -0.028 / 43.8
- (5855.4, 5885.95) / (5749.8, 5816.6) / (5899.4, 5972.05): 0.022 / 44.2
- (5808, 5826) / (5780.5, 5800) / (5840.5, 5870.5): -0.016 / 44.5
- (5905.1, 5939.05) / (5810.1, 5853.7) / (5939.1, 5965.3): -0.009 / 43.8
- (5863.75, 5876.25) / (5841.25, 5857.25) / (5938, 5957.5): 0.003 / 43.9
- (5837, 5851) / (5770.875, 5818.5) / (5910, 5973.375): 0.012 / 44.6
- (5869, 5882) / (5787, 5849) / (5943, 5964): 0.017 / 44.2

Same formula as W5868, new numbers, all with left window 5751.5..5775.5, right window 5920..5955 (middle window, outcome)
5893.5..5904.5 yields 1.2 angstroms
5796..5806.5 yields -0.3 angstroms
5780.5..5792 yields -0.1 angstroms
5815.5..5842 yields -0.5 angstroms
